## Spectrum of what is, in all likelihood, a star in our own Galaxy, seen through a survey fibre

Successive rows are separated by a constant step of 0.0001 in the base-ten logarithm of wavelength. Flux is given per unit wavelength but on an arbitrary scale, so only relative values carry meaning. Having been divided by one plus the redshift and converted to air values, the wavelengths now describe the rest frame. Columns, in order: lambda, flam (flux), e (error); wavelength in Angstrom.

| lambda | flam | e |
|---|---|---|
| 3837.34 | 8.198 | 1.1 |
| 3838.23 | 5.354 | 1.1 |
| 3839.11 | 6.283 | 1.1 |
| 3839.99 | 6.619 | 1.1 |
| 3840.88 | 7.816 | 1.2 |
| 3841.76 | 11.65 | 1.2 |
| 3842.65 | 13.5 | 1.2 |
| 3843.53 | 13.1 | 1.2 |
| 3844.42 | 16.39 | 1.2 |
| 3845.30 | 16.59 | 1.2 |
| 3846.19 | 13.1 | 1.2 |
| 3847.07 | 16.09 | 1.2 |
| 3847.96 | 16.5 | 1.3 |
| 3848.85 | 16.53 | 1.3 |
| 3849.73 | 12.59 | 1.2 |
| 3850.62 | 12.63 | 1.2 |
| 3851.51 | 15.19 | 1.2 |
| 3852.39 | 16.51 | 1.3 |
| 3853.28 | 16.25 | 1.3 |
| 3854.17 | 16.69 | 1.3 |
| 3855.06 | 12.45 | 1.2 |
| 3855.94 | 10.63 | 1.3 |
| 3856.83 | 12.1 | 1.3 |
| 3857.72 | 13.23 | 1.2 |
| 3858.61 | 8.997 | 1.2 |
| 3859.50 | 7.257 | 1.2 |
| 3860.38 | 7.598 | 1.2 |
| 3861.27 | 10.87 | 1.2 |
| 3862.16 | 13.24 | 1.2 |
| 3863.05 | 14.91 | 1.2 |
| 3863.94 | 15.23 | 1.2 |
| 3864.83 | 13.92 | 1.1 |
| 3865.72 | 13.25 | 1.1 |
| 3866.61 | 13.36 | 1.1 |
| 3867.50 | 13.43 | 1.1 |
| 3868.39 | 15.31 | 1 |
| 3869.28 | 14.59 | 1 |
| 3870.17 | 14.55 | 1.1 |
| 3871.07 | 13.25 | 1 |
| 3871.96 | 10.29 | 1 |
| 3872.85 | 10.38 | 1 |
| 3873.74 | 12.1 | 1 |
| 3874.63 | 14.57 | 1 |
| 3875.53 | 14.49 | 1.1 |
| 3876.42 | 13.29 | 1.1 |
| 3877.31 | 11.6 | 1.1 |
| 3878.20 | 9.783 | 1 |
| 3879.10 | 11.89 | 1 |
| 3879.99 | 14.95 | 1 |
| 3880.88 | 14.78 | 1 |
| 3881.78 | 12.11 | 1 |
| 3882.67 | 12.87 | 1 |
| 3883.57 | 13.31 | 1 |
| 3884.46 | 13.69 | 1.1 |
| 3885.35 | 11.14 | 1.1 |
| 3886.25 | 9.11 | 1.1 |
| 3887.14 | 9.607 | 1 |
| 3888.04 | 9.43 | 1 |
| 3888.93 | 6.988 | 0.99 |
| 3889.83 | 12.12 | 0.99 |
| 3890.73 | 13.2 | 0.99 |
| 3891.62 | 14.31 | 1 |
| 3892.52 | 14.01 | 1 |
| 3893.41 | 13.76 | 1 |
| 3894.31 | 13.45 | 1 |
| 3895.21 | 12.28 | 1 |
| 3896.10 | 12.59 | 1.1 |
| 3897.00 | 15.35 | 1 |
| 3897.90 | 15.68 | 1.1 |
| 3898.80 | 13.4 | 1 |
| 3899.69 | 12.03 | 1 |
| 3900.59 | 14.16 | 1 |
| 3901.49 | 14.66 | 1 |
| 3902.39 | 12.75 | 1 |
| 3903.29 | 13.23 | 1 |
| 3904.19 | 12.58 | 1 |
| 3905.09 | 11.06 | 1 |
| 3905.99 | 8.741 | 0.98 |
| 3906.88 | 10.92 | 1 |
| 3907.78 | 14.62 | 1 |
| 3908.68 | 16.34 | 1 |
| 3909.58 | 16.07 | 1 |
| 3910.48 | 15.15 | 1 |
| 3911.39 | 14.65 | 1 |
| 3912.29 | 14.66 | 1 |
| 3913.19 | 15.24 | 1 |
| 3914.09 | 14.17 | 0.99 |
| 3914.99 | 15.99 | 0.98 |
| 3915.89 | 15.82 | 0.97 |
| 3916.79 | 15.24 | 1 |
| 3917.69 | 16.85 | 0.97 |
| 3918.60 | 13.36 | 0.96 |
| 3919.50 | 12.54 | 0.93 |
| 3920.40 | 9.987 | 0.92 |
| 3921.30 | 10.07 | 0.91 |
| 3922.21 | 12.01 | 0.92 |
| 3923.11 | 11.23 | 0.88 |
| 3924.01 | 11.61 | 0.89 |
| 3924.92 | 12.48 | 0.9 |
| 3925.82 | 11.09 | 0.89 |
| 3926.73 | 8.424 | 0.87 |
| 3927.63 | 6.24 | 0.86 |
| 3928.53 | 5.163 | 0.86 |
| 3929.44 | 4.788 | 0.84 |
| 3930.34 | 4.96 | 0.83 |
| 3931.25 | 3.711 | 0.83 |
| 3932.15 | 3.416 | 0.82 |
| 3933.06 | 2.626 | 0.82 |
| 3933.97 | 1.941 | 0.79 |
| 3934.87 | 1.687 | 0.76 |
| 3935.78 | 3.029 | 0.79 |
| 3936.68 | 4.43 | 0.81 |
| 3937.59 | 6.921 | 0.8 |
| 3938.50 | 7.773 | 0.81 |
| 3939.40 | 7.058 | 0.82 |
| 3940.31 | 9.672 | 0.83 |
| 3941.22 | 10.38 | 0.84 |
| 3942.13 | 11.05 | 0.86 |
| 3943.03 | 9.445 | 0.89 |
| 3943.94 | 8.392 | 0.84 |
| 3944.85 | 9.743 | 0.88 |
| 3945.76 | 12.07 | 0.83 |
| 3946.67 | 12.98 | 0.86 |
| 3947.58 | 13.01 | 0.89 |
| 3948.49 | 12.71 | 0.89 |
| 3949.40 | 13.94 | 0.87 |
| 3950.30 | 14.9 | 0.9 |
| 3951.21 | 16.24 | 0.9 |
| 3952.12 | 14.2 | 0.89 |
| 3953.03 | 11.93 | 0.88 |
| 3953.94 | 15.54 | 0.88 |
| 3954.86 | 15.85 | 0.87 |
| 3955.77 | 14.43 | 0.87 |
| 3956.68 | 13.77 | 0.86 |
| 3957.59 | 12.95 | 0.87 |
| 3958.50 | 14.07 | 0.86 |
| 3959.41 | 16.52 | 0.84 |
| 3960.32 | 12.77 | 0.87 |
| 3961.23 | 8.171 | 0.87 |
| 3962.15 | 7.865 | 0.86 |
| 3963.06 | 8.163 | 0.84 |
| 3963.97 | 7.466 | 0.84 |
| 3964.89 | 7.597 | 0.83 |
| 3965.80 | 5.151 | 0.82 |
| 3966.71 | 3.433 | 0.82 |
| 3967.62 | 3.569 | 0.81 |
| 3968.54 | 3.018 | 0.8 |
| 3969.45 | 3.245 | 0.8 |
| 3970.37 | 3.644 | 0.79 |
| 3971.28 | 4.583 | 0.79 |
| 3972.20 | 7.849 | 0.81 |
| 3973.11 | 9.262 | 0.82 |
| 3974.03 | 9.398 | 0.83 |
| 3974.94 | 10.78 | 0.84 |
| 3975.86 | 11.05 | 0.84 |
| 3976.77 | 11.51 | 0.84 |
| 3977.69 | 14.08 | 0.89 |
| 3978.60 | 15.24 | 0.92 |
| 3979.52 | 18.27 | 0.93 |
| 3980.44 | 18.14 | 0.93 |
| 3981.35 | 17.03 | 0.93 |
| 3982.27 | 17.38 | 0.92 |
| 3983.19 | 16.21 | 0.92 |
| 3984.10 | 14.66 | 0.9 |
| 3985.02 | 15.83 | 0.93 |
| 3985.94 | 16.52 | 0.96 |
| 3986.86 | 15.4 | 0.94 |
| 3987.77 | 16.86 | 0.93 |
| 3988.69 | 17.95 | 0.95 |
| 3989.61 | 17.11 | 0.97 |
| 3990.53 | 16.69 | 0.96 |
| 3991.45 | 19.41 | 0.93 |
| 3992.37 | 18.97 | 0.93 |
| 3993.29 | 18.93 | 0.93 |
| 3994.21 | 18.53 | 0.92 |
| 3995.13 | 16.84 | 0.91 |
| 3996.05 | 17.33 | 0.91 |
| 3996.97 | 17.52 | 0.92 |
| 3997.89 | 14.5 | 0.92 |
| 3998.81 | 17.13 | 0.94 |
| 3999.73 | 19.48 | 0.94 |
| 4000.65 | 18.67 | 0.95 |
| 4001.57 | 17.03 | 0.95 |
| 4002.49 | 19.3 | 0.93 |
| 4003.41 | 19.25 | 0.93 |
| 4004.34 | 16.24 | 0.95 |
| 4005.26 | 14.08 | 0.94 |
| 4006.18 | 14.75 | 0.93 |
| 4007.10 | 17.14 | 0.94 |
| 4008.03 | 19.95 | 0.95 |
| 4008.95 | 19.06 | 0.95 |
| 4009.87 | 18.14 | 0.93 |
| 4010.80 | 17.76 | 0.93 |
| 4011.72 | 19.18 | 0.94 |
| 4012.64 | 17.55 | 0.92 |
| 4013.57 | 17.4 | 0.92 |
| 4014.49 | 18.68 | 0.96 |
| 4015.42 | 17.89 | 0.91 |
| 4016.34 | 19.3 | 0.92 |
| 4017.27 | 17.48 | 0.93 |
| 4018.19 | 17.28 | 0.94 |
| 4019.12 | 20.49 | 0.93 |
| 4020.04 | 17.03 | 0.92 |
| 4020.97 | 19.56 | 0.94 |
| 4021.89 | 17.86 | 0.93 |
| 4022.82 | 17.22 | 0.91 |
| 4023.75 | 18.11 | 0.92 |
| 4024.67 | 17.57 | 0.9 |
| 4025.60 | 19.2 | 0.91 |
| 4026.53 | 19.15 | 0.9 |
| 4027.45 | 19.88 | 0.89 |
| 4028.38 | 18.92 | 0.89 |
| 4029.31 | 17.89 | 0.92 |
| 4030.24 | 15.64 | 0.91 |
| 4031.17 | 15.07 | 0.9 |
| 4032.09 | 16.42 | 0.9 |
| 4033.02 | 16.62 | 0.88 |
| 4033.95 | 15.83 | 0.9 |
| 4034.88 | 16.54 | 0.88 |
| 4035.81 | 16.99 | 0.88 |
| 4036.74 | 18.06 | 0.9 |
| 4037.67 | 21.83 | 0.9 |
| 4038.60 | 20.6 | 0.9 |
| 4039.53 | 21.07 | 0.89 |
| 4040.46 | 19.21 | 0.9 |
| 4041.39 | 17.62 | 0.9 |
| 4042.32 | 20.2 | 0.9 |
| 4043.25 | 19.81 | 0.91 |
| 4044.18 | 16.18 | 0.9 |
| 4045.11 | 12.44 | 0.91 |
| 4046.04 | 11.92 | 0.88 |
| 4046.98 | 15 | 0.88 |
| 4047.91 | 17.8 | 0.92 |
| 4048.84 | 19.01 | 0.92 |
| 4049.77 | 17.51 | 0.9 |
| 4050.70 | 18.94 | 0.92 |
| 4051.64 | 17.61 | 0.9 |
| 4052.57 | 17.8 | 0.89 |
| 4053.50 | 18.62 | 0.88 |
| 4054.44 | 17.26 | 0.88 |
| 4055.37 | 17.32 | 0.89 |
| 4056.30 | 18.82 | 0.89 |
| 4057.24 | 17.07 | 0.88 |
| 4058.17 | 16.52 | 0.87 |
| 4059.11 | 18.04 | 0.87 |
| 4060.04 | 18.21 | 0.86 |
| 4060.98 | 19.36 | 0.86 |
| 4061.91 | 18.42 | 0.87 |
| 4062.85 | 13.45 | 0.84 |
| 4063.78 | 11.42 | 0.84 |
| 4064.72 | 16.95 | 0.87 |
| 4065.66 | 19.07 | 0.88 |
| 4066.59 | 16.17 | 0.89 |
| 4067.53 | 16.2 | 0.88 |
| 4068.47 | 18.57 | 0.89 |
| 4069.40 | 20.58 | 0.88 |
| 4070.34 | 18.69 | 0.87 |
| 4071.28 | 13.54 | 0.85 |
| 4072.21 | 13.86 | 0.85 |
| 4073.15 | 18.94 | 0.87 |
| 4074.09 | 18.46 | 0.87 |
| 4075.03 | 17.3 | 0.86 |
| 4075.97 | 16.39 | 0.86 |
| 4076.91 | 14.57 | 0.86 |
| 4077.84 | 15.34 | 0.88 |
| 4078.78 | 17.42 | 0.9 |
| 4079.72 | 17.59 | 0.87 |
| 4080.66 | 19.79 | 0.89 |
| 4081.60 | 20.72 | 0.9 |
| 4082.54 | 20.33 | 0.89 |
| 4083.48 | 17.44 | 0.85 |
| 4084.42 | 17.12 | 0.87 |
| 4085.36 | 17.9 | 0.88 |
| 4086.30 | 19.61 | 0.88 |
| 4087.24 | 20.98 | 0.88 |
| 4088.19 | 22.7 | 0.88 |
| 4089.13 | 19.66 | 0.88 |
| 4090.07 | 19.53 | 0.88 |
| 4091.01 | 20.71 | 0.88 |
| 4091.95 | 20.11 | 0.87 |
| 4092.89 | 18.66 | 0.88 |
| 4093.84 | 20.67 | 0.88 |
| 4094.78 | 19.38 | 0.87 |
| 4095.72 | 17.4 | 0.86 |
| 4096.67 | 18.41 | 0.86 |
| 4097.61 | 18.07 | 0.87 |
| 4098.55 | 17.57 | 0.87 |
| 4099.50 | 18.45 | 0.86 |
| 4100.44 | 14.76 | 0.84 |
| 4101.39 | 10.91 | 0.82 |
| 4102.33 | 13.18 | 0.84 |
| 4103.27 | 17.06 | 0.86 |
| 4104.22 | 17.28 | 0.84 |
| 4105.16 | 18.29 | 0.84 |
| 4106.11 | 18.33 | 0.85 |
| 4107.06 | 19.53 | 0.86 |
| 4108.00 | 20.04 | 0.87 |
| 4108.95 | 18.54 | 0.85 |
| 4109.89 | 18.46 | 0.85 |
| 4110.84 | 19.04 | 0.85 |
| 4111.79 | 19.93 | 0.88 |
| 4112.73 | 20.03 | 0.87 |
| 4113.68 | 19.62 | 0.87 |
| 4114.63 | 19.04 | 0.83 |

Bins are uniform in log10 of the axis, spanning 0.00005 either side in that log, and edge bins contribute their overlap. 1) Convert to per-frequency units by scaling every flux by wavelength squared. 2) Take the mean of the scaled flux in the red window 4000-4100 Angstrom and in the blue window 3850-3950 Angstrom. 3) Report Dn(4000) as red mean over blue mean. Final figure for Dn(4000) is 1.66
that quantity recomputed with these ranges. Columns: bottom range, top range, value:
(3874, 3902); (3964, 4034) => 1.29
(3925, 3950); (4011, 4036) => 2.39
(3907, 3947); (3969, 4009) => 1.56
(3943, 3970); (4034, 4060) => 1.73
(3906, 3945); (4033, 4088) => 1.89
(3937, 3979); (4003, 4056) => 1.80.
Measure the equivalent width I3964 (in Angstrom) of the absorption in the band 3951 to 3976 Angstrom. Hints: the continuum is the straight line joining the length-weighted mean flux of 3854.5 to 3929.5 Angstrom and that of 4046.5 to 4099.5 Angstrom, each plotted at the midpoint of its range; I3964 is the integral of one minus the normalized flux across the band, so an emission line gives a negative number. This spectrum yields 8.5 Angstrom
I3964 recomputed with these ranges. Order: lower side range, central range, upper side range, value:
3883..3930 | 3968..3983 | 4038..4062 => 4.1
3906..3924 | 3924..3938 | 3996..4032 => 8.5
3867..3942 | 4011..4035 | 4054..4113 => -3.3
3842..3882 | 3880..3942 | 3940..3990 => 7.7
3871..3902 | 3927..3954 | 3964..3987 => 6.7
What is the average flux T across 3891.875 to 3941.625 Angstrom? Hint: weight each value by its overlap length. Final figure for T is 10.9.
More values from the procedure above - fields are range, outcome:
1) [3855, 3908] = 12.5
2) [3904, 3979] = 10.3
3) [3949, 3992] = 12.3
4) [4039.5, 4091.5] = 17.7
